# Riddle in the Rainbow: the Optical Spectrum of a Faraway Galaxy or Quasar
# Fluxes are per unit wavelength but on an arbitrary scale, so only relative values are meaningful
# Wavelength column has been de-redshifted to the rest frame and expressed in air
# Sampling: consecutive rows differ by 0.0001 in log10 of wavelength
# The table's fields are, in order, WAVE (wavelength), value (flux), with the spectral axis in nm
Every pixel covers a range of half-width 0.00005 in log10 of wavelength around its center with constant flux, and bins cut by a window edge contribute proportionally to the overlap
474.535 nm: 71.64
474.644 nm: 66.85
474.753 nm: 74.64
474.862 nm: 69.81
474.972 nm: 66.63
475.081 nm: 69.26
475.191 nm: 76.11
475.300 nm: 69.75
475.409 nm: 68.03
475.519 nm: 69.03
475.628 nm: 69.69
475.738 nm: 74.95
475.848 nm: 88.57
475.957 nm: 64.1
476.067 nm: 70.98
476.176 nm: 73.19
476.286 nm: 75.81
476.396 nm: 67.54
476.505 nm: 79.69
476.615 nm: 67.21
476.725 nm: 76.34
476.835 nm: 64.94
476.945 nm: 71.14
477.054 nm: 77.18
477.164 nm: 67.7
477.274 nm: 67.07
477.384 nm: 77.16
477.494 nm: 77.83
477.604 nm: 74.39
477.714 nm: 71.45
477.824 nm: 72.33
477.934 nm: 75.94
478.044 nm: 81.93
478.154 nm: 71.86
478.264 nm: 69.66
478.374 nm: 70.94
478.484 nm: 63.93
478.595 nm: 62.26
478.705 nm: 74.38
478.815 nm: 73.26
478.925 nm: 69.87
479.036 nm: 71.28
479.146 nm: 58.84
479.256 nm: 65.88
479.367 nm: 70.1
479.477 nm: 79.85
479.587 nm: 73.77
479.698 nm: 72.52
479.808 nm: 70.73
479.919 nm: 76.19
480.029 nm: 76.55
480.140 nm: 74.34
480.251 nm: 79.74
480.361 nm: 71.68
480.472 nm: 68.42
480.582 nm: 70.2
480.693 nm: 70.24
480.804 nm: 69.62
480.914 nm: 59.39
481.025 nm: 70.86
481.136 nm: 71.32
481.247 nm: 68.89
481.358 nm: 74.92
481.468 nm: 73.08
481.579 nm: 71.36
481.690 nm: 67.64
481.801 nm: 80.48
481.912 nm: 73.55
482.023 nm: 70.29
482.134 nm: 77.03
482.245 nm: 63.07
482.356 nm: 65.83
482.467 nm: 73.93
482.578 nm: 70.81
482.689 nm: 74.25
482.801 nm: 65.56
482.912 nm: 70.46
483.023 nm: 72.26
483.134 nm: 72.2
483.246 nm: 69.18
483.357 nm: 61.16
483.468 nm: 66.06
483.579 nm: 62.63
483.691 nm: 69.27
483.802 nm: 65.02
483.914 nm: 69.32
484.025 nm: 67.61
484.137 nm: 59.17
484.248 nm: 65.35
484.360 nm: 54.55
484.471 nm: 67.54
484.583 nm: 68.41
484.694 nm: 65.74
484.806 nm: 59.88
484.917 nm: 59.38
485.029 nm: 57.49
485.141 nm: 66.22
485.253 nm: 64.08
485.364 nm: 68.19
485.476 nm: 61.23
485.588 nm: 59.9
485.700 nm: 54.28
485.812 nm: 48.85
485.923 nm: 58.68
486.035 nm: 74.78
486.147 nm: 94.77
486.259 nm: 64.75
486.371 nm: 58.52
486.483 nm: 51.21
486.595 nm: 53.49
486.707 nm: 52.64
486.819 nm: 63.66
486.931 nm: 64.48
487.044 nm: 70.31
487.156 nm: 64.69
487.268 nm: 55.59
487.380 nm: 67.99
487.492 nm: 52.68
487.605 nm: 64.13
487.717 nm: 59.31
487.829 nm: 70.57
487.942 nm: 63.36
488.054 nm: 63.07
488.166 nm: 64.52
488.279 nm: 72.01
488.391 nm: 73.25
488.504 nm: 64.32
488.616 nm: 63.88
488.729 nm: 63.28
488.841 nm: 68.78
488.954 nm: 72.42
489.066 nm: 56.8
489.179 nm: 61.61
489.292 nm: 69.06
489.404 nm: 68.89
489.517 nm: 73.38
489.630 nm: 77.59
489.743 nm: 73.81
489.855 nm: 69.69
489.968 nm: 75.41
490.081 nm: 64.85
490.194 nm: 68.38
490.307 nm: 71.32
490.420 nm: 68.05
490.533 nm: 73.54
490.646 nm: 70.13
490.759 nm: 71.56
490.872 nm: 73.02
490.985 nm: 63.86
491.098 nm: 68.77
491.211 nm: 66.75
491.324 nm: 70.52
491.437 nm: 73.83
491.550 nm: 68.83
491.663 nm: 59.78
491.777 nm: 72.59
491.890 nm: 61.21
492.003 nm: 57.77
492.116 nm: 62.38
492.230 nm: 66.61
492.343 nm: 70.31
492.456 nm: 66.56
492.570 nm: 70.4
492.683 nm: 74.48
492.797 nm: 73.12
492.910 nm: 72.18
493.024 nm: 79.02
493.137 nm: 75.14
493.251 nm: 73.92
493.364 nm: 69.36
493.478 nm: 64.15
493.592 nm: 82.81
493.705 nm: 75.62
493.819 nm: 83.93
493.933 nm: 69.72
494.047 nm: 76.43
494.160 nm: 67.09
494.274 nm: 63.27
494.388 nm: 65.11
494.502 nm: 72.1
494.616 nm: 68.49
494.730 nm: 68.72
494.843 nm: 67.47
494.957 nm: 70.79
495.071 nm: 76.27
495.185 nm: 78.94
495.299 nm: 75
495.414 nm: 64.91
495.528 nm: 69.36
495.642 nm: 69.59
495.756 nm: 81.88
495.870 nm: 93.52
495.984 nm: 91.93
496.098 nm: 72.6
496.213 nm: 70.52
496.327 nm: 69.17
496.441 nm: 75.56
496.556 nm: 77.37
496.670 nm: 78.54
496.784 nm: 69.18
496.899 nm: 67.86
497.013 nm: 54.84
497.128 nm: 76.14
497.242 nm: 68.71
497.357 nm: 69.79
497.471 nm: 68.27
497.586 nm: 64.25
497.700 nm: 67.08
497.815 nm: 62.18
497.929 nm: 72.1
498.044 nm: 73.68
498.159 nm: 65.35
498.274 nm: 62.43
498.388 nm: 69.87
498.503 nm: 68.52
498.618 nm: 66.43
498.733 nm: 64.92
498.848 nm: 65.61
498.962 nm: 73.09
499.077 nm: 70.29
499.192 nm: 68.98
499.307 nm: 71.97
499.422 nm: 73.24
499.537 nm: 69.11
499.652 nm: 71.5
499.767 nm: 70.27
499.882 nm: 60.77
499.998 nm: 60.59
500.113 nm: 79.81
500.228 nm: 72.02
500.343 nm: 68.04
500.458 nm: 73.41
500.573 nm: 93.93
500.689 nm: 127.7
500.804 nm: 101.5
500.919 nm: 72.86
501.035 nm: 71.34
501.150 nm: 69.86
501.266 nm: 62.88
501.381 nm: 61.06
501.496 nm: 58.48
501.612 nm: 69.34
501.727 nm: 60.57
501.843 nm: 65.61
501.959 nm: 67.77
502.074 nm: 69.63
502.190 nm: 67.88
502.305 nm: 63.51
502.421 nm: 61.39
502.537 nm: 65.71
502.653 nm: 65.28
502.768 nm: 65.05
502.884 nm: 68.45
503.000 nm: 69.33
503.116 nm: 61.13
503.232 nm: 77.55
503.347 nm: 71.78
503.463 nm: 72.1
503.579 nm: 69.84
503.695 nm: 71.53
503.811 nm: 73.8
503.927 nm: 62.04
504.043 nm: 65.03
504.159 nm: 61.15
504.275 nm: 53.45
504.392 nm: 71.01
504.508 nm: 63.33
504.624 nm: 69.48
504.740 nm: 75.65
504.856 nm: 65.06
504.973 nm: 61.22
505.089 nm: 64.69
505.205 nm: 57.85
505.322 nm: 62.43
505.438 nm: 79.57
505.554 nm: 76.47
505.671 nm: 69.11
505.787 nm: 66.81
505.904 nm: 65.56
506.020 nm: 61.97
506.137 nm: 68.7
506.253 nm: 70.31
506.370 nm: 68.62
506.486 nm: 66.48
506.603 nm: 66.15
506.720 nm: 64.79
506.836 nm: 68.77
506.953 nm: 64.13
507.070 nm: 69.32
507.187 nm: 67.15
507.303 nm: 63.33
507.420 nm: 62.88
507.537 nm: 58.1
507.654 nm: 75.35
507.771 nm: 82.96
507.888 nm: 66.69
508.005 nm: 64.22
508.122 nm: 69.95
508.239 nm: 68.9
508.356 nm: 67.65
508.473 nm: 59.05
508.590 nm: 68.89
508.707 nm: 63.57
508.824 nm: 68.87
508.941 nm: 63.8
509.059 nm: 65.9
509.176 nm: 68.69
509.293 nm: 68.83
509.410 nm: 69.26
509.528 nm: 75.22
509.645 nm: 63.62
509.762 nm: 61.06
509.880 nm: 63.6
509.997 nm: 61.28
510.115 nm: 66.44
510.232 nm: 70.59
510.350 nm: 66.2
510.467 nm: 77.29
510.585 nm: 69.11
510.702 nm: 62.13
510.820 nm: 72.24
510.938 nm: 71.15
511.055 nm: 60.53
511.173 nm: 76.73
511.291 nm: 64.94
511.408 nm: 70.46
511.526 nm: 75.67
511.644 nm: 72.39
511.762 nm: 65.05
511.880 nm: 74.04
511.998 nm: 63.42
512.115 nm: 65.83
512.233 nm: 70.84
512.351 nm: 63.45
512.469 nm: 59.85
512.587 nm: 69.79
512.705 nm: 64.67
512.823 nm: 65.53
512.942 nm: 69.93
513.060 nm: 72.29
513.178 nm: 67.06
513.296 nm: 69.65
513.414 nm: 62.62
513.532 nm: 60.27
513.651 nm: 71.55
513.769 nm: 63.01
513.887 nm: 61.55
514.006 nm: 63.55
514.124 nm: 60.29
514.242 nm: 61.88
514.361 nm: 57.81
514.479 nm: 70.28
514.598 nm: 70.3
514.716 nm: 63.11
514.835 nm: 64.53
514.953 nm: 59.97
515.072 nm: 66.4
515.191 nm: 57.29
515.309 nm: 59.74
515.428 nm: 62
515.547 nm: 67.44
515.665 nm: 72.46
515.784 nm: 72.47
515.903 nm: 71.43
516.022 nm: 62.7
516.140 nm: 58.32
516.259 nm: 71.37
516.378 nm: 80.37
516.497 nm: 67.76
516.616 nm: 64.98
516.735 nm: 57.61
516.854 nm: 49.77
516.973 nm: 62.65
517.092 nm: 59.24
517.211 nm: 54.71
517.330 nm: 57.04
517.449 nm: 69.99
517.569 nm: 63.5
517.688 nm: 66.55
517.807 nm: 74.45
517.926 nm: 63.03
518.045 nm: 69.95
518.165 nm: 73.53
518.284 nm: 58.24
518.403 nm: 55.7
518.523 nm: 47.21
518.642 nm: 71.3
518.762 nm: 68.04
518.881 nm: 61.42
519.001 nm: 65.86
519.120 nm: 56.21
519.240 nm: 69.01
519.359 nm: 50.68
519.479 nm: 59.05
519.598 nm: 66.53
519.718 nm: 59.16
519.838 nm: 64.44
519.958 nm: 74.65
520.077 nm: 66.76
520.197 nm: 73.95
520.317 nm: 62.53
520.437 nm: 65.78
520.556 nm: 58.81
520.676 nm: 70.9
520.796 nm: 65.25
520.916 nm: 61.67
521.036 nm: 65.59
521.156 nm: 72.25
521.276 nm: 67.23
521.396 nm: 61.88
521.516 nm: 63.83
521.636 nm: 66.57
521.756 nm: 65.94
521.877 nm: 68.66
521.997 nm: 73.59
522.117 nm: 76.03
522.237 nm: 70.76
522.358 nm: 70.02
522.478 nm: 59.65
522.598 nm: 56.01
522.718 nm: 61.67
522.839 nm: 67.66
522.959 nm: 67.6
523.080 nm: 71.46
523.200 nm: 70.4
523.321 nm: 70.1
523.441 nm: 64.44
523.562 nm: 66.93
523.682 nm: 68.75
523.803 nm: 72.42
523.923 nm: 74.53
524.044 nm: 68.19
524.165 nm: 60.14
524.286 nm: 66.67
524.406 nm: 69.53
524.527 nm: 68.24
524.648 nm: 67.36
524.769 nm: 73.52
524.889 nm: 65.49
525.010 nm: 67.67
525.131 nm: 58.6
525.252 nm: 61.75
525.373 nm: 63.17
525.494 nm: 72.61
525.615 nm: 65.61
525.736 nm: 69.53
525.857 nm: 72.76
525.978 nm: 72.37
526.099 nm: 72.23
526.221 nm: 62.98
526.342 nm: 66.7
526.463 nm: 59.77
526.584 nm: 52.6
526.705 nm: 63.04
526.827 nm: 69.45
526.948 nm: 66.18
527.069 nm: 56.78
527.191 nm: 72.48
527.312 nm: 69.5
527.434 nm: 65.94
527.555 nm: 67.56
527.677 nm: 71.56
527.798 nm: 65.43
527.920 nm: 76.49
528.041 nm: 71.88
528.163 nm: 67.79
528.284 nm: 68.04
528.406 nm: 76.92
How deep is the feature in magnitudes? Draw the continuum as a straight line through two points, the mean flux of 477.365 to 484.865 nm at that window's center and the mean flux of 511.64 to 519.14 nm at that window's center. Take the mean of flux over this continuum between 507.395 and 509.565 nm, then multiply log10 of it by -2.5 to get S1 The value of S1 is -0.03 mag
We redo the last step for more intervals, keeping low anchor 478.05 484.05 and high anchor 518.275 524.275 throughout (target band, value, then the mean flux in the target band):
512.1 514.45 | 0.02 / 65.1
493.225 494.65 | -0.04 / 71.7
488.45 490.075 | 0.02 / 68.4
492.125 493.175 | -0.04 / 71.5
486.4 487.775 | 0.16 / 60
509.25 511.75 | -0.03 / 68.4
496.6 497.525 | -0.01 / 69.3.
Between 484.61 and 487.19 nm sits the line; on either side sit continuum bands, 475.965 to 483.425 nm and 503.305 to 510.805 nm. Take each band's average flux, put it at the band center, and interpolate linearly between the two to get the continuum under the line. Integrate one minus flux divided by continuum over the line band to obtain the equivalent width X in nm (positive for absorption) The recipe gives 0.29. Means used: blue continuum 71.3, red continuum 67.2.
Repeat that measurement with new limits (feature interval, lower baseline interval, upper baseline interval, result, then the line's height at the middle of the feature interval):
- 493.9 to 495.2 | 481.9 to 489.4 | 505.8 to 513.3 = -0.08 nm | 65.9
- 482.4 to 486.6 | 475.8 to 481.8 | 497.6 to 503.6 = 0.38 nm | 71.4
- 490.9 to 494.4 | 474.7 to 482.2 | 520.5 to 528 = 0.02 nm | 70.3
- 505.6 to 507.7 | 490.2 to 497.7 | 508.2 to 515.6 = 0.04 nm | 67.7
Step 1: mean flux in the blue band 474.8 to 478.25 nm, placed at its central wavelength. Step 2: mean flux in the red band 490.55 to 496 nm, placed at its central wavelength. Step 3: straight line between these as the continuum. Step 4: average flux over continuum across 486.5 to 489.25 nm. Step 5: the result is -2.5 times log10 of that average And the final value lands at 0.13 mag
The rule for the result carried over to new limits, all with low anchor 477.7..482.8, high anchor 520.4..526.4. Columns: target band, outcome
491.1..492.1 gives 0.061 mag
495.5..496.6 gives -0.111 mag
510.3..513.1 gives -0.002 mag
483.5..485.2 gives 0.114 mag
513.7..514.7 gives 0.073 mag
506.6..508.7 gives 0.027 mag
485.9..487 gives 0.111 mag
